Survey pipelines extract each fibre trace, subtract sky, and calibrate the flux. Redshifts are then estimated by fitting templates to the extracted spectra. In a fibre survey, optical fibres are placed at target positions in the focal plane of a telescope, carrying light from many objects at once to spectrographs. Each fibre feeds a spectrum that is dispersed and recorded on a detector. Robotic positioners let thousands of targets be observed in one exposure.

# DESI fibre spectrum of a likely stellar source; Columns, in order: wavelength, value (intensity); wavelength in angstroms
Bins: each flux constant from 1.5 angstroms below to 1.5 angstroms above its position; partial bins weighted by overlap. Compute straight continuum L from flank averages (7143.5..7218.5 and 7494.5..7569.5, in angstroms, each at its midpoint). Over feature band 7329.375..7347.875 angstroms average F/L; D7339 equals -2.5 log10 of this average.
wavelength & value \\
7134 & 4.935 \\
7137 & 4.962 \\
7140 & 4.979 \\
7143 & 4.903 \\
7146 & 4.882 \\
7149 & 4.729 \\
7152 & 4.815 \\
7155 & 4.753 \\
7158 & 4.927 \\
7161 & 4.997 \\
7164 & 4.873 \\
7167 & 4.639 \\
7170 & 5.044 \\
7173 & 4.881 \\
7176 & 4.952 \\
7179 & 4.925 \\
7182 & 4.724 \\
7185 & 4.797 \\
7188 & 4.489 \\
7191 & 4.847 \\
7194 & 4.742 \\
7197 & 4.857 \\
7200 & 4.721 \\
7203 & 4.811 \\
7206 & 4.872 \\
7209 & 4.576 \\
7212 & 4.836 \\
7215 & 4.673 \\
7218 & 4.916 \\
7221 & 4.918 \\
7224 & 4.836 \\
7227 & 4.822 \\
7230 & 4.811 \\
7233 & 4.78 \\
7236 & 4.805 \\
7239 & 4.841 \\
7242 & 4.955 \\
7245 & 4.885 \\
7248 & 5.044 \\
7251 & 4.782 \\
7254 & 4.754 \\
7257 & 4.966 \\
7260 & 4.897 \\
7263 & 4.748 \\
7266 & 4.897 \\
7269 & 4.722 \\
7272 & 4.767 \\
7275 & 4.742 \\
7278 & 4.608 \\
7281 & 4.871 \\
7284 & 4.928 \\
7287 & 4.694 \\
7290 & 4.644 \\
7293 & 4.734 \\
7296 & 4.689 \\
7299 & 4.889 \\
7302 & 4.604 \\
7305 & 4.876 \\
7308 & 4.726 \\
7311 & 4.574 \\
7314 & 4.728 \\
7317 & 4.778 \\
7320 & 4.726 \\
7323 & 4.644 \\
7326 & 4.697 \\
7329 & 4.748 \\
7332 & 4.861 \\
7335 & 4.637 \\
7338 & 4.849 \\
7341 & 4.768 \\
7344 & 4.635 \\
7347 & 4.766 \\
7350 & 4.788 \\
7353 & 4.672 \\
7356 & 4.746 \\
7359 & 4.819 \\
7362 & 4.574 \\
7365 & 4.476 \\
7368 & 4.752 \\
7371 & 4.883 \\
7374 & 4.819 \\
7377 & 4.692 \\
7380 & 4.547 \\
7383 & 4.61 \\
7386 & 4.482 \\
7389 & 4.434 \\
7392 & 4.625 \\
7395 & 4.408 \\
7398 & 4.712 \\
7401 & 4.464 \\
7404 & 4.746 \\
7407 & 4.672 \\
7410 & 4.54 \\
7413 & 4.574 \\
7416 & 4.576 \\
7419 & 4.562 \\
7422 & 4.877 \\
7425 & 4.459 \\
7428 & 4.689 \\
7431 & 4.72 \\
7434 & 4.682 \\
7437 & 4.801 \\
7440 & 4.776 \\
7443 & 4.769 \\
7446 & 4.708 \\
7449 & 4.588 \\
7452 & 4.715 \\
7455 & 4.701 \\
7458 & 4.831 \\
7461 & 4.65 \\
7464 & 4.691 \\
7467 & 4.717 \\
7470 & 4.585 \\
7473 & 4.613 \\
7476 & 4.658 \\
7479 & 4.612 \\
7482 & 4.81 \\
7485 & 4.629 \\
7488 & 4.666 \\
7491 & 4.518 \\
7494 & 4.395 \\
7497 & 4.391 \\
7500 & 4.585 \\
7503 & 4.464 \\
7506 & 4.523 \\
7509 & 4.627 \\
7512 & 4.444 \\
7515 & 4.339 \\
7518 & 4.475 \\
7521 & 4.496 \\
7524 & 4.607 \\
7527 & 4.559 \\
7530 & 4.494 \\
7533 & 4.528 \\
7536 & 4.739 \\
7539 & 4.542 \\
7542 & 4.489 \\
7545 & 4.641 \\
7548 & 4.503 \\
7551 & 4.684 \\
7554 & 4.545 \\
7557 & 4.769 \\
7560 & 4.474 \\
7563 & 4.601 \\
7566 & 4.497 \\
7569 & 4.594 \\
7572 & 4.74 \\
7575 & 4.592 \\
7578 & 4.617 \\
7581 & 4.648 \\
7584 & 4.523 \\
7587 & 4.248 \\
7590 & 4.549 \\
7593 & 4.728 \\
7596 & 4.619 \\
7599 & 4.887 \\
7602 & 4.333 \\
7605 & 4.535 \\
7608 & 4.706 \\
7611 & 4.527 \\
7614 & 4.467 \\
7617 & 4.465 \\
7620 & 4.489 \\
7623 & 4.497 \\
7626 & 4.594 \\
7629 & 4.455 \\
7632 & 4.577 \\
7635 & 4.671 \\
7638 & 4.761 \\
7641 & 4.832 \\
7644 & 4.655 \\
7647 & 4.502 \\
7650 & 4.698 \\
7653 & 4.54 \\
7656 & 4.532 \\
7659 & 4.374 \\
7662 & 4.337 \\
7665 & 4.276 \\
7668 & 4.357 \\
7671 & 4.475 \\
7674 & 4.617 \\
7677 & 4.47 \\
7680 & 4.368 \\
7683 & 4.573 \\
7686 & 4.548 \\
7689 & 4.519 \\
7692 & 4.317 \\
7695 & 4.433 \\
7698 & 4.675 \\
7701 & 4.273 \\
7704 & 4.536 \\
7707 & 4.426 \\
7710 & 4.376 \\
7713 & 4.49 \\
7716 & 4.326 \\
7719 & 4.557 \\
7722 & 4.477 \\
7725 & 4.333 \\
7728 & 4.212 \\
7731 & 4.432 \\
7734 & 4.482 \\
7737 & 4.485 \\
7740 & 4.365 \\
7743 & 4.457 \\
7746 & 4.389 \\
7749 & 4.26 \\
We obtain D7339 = -0.01 mag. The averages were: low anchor 4.81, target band 4.75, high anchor 4.54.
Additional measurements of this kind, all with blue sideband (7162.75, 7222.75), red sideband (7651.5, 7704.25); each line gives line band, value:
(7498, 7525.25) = 0.02 mag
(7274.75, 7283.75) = -0.01 mag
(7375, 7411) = 0.02 mag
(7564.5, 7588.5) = -0.01 mag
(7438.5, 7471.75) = -0.02 mag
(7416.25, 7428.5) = 0.00 mag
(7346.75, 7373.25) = -0.01 mag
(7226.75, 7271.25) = -0.02 mag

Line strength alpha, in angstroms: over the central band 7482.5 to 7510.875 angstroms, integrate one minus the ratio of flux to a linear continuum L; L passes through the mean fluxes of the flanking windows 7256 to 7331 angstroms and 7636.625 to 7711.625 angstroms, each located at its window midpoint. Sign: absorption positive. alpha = 0.47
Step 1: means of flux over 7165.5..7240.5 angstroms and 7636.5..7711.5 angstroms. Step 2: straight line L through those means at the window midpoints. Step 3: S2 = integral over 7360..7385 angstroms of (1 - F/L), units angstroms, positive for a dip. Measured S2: 0.14 angstroms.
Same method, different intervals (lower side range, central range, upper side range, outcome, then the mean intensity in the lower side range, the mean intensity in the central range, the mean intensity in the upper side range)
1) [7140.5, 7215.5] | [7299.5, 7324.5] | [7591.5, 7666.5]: 0.1 angstroms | 4.81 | 4.71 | 4.56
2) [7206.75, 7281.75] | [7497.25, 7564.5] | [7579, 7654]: 1.3 angstroms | 4.82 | 4.55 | 4.58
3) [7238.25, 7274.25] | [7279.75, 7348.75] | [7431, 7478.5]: 0.9 angstroms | 4.85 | 4.74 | 4.7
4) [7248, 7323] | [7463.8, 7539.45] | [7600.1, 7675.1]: 1.0 angstroms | 4.77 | 4.56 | 4.53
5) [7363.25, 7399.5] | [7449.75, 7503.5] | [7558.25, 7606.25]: -0.3 angstroms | 4.62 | 4.63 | 4.58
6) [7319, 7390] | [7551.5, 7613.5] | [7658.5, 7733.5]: -0.9 angstroms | 4.69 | 4.59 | 4.43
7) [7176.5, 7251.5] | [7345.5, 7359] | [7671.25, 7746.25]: -0.1 angstroms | 4.81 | 4.75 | 4.45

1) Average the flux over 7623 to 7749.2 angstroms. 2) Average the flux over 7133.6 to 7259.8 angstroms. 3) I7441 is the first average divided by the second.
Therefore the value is 0.93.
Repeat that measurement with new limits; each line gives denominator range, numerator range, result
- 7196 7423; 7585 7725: 0.95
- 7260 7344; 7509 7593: 0.96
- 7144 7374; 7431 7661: 0.96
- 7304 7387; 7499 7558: 0.97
